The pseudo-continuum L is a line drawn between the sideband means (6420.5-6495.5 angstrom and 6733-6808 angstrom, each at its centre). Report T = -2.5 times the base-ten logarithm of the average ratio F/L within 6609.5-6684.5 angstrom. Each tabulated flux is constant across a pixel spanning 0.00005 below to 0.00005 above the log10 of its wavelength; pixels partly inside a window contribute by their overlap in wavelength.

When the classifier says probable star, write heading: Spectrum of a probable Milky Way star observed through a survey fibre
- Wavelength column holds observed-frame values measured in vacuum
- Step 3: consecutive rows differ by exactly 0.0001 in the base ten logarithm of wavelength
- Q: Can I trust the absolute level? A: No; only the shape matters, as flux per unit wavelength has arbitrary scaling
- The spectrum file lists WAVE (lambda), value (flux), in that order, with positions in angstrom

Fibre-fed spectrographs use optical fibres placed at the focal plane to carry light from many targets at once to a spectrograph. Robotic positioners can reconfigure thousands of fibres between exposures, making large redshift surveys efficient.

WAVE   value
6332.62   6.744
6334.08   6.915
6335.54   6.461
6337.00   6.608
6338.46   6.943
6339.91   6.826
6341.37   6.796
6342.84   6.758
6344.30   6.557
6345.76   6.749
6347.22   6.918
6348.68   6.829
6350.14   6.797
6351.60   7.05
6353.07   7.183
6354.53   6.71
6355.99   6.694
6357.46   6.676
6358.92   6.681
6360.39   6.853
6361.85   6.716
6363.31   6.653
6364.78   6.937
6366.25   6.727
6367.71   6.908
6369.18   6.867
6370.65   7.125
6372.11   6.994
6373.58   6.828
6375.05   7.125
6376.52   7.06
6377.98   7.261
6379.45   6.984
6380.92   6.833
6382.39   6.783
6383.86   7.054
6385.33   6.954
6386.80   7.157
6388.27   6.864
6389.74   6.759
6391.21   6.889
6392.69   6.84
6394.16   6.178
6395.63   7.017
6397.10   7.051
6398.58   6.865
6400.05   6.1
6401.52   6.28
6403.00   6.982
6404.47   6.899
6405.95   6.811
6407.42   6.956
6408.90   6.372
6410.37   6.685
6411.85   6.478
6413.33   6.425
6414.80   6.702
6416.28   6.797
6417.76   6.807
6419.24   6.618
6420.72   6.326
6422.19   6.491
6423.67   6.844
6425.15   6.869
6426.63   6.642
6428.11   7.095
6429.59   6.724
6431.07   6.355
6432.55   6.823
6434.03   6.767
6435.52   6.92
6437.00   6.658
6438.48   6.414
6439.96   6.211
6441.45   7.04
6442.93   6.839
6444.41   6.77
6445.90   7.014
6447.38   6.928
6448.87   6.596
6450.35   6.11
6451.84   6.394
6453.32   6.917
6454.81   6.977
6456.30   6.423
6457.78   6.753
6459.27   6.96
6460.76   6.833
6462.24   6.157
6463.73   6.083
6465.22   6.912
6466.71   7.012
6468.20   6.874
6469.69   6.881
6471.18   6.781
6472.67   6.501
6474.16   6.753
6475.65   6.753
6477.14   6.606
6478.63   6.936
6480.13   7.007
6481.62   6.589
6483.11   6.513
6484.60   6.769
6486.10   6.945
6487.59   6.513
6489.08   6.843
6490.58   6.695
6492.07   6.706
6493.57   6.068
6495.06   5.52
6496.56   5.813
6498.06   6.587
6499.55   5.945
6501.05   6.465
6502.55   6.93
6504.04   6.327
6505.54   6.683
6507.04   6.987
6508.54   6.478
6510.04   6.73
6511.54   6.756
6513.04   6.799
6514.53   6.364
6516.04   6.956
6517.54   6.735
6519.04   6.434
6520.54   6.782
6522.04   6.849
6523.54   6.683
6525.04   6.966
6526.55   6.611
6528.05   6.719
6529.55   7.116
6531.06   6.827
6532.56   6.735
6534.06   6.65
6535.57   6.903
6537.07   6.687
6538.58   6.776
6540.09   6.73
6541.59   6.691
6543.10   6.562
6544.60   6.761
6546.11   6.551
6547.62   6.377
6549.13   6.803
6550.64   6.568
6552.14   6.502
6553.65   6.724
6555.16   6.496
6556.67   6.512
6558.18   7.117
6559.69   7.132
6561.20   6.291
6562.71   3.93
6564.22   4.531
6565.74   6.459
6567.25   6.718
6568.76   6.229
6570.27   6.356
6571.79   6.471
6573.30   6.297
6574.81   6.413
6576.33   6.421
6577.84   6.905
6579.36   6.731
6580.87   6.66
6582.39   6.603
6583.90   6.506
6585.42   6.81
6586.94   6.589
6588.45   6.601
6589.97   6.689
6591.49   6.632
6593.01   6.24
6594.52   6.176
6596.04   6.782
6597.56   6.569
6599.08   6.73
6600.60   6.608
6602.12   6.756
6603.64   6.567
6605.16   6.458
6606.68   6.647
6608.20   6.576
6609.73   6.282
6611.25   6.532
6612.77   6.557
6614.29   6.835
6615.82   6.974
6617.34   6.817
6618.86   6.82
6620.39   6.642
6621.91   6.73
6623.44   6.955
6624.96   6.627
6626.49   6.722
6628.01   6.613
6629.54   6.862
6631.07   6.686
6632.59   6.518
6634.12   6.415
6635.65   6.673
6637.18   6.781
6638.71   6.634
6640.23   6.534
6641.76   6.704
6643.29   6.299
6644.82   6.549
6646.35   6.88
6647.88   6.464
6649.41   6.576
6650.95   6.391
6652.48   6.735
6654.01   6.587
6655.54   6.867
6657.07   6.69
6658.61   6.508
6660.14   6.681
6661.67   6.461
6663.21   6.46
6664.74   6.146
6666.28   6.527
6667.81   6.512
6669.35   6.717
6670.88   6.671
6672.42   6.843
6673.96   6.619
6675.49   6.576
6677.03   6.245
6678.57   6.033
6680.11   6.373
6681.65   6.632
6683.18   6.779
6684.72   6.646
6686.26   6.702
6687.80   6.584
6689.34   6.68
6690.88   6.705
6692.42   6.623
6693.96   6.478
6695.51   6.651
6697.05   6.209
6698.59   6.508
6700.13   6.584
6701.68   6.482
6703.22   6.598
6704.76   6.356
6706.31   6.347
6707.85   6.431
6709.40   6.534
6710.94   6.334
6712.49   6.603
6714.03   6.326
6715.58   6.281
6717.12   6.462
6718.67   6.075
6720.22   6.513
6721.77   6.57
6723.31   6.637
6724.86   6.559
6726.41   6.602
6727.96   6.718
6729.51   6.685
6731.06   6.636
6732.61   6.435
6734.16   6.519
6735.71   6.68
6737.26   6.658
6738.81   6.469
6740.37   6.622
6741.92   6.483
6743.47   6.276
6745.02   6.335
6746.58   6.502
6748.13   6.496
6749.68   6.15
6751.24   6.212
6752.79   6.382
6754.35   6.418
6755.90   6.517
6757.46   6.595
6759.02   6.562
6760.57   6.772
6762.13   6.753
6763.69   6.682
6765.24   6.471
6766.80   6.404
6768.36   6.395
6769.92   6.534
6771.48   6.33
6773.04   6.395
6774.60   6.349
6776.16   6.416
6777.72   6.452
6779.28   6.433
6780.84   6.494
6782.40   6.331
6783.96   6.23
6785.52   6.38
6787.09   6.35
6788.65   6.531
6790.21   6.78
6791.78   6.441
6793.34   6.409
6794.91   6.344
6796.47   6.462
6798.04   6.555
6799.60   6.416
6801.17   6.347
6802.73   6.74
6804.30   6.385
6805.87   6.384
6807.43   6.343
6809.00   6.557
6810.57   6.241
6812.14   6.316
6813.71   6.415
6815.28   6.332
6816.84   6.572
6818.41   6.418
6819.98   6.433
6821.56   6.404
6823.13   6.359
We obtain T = -0.01 mag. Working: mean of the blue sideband 6.68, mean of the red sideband 6.46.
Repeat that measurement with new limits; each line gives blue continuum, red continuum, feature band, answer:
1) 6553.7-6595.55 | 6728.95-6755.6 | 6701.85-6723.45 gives 0.00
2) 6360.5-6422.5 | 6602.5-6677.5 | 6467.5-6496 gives 0.01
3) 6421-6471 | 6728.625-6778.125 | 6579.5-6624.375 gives -0.01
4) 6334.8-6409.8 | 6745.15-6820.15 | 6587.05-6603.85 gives 0.01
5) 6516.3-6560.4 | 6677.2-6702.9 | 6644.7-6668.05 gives 0.00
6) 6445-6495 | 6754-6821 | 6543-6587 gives 0.03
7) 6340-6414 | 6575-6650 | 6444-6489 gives 0.01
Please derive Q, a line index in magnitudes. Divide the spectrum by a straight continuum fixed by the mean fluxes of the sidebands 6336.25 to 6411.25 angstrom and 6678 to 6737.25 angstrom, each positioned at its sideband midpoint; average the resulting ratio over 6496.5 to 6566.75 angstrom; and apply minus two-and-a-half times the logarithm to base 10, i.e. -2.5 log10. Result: 0.02 mag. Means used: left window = 6.83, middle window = 6.56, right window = 6.52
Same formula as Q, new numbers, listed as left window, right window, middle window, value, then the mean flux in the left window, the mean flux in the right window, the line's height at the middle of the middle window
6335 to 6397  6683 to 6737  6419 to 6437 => 0.01 mag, 6.85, 6.53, 6.79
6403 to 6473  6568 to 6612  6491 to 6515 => 0.03 mag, 6.69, 6.55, 6.63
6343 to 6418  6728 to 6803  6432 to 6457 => 0.01 mag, 6.81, 6.48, 6.76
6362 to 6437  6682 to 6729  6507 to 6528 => 0.00 mag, 6.79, 6.52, 6.68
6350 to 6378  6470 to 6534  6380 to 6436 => 0.01 mag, 6.89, 6.64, 6.81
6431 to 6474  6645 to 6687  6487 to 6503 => 0.05 mag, 6.69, 6.57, 6.67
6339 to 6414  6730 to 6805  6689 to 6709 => 0.00 mag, 6.81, 6.47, 6.53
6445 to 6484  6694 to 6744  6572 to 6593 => 0.00 mag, 6.7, 6.5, 6.61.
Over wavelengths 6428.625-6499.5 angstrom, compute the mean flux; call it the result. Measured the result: 6.64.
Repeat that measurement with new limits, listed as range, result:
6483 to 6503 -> 6.44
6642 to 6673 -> 6.58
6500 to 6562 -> 6.7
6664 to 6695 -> 6.55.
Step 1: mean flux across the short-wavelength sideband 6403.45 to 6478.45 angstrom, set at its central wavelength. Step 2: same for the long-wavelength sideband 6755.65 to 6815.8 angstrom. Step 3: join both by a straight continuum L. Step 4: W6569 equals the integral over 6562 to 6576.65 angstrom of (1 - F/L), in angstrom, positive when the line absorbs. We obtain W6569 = 1.4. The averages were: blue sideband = 6.69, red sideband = 6.46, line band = 5.97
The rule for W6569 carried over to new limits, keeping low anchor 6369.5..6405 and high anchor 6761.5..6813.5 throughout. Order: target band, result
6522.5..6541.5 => -0.2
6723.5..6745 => -0.2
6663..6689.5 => 0.1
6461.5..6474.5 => 0.2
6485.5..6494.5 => 0.2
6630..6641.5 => 0.0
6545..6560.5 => 0.0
